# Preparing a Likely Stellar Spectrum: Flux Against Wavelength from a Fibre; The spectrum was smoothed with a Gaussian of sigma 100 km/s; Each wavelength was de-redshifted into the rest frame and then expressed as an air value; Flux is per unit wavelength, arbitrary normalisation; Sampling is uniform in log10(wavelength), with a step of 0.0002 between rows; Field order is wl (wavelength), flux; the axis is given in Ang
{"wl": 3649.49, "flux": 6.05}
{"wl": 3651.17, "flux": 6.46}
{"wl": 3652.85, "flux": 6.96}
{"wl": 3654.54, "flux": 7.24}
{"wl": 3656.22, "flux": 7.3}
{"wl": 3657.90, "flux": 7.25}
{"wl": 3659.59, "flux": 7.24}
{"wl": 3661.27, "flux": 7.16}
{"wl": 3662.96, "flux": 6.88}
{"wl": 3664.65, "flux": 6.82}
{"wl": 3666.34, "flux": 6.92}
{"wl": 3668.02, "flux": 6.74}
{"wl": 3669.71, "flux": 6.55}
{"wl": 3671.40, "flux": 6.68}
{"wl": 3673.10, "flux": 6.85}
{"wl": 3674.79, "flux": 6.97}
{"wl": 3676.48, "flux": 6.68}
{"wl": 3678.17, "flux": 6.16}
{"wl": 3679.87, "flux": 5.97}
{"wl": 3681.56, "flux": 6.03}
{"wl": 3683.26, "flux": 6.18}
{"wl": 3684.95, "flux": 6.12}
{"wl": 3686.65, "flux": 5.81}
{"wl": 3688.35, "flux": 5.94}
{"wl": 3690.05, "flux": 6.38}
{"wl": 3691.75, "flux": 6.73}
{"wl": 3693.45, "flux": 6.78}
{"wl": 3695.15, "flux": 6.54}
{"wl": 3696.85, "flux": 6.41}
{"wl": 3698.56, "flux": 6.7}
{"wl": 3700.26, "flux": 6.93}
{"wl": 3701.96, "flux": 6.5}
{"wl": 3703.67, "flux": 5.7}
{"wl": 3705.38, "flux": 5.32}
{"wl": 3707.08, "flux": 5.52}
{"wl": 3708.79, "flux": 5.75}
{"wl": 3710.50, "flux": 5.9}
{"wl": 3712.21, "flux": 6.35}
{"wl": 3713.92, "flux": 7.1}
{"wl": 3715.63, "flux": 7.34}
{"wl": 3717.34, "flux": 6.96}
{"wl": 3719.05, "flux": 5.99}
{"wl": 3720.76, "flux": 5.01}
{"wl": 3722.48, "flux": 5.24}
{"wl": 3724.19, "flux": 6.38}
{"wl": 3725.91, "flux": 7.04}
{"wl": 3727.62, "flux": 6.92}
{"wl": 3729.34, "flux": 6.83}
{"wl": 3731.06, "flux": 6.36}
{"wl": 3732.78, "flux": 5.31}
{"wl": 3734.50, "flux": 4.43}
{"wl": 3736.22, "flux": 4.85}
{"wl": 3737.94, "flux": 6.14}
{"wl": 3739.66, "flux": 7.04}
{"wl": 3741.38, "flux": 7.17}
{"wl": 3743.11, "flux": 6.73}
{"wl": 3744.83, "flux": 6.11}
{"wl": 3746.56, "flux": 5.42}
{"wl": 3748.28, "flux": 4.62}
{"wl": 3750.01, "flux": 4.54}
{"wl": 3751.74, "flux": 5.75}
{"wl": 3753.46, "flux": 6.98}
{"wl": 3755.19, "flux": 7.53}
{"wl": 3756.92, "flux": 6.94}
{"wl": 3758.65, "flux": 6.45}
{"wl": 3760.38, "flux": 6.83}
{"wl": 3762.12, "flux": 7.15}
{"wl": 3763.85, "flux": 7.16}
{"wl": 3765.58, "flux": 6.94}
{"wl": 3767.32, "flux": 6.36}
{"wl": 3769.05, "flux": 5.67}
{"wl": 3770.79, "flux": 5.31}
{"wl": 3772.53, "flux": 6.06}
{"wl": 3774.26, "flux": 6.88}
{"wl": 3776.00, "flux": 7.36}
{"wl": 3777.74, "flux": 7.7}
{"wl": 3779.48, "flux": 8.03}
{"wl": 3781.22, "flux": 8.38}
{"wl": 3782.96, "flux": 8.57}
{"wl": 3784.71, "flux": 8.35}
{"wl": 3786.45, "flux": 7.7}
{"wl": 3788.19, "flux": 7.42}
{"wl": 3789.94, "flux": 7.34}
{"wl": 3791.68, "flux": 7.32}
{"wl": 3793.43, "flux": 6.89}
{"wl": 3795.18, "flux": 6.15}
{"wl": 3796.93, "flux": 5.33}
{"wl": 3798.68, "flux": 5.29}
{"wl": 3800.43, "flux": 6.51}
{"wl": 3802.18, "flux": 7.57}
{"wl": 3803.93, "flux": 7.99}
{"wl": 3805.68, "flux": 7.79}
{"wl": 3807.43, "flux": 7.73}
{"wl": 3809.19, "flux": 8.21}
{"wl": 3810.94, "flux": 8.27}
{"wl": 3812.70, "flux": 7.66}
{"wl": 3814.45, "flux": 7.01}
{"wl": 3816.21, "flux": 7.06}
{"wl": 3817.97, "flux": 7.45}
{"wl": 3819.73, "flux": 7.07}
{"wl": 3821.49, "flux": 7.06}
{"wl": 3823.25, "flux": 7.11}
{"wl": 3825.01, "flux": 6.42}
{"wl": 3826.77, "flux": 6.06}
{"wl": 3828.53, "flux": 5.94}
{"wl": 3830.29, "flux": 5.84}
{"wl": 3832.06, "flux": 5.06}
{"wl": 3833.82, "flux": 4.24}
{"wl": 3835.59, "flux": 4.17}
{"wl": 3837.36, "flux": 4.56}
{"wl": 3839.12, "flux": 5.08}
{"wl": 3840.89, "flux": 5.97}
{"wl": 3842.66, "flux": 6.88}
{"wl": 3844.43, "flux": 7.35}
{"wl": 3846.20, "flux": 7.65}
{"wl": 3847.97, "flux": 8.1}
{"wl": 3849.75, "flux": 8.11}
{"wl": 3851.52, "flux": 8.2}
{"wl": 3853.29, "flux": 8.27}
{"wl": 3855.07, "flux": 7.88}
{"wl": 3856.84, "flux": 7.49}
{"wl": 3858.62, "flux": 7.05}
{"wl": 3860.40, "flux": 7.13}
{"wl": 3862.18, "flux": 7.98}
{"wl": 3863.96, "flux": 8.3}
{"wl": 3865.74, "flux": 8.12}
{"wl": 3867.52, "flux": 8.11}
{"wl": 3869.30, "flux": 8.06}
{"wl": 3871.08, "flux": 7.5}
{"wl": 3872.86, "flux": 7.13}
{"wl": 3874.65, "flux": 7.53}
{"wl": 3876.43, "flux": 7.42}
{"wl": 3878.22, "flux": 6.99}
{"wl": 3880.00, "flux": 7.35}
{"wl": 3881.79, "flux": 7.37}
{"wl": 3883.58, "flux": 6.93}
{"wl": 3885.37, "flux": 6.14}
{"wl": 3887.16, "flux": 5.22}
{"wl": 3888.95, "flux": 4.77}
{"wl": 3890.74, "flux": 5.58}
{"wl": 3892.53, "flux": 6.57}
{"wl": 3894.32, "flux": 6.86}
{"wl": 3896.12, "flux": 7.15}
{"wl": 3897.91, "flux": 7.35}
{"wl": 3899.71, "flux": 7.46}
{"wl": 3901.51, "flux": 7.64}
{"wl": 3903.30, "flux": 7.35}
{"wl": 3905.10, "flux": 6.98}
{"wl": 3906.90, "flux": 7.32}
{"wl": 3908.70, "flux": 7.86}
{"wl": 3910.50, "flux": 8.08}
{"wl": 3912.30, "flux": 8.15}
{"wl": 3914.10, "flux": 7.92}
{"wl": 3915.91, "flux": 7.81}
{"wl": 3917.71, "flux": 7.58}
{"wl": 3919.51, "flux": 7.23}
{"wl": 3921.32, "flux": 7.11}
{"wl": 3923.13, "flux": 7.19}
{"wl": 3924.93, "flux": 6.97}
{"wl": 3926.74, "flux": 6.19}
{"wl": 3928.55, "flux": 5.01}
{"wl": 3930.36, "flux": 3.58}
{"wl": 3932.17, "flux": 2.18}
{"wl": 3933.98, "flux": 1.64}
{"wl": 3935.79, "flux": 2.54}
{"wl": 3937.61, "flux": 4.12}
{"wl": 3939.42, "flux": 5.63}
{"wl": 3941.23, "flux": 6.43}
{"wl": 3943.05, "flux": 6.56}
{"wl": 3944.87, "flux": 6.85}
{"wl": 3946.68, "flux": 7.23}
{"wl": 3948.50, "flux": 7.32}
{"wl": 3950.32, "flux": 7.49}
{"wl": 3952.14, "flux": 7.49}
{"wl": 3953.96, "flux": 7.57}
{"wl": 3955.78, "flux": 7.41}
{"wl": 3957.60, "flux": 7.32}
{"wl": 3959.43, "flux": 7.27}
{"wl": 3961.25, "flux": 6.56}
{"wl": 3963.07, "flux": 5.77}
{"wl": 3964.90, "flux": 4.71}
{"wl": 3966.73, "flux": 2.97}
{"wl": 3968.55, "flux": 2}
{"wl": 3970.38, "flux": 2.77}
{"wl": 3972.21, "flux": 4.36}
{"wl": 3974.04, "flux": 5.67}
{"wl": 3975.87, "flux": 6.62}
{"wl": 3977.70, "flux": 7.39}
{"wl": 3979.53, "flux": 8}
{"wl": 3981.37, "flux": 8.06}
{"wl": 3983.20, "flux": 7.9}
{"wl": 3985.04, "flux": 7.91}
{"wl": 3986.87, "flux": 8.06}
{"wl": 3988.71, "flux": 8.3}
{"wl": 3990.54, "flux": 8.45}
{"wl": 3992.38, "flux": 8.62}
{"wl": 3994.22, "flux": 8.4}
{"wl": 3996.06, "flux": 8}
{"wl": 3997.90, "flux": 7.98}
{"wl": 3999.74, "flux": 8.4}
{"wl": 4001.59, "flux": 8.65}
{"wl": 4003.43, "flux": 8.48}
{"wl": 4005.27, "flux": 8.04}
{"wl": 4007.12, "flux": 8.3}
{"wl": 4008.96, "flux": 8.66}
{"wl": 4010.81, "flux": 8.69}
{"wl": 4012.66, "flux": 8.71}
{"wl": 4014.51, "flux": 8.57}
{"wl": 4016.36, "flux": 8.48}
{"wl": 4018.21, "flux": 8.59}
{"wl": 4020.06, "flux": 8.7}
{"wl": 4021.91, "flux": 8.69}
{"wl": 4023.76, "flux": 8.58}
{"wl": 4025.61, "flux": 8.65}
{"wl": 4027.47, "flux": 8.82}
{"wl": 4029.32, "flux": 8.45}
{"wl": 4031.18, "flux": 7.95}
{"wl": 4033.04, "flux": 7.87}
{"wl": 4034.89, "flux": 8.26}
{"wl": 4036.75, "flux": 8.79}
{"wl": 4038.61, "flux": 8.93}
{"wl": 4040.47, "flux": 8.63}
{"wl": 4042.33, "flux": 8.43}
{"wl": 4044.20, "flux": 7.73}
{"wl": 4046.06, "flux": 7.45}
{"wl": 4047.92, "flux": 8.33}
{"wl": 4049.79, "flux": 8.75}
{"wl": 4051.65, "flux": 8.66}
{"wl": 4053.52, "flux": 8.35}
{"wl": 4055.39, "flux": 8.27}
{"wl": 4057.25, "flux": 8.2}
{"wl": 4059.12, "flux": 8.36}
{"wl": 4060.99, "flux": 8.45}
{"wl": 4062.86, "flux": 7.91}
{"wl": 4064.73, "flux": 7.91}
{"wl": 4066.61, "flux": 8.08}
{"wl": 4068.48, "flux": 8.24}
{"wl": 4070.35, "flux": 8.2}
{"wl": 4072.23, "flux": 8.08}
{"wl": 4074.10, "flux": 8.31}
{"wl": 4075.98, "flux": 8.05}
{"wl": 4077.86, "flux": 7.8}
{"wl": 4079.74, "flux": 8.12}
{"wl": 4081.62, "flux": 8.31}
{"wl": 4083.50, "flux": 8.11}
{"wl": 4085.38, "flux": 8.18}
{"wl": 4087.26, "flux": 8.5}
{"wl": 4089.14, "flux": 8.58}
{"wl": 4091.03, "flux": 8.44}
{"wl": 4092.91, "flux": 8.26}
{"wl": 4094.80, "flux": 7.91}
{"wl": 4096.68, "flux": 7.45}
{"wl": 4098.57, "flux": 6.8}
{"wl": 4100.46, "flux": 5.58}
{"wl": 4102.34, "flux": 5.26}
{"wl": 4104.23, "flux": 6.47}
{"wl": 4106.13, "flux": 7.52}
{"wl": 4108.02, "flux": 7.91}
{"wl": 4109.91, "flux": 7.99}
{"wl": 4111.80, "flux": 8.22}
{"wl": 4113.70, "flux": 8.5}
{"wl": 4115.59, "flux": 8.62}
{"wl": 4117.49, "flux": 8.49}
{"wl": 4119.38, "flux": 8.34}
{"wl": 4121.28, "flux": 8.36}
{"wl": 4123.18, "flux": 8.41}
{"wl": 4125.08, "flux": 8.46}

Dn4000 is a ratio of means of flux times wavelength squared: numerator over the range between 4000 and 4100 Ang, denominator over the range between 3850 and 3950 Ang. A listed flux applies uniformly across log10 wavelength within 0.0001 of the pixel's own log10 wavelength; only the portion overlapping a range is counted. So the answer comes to 1.32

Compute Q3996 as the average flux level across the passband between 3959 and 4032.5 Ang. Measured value 7.49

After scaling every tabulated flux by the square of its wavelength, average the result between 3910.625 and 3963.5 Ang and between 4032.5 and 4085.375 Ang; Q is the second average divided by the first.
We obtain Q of 1.39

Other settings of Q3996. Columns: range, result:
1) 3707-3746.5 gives 6.19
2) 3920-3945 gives 5.12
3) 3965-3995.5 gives 6.56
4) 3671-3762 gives 6.25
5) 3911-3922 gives 7.66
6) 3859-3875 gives 7.75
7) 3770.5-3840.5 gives 6.8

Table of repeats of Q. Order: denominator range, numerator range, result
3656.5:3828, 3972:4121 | 1.42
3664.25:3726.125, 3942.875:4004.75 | 1.27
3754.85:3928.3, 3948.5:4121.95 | 1.22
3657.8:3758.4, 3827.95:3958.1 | 1.17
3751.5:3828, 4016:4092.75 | 1.35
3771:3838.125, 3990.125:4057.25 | 1.37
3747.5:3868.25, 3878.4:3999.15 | 1.01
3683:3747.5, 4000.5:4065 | 1.60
